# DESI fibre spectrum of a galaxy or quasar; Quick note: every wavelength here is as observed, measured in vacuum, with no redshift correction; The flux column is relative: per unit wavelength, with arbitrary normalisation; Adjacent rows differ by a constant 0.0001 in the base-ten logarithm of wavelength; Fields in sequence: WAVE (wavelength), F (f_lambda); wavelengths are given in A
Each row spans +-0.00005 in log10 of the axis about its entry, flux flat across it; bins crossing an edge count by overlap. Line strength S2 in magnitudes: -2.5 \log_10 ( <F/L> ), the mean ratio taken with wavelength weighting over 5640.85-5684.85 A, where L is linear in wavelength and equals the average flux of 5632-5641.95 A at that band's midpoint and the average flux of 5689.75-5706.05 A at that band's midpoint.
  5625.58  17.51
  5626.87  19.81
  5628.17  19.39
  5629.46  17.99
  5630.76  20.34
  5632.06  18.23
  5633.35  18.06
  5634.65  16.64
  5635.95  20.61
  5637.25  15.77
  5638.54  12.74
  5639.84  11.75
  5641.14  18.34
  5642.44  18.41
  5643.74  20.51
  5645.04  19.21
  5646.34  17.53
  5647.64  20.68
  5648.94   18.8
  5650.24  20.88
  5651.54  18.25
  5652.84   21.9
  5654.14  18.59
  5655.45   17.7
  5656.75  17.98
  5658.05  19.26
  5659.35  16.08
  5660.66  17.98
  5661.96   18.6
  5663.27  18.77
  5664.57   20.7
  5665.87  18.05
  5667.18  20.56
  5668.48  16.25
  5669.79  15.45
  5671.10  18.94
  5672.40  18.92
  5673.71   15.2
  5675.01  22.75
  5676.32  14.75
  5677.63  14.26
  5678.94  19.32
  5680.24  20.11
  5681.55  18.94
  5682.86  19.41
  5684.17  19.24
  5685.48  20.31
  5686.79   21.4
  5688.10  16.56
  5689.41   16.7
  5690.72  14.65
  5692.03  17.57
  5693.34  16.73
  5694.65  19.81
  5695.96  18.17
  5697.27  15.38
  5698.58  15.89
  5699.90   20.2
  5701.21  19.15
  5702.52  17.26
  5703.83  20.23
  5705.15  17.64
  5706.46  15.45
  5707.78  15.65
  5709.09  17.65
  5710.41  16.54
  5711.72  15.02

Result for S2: -0.100 mag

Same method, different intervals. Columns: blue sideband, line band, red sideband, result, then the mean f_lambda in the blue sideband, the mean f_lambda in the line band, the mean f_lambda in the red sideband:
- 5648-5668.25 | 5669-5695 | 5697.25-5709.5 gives 0.010 mag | 18.9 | 18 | 17.6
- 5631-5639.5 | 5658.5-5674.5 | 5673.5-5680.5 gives -0.027 mag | 17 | 18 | 17.8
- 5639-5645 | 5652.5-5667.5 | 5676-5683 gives -0.071 mag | 17.3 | 18.7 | 17.8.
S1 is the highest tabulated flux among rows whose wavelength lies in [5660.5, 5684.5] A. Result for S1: 22.75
